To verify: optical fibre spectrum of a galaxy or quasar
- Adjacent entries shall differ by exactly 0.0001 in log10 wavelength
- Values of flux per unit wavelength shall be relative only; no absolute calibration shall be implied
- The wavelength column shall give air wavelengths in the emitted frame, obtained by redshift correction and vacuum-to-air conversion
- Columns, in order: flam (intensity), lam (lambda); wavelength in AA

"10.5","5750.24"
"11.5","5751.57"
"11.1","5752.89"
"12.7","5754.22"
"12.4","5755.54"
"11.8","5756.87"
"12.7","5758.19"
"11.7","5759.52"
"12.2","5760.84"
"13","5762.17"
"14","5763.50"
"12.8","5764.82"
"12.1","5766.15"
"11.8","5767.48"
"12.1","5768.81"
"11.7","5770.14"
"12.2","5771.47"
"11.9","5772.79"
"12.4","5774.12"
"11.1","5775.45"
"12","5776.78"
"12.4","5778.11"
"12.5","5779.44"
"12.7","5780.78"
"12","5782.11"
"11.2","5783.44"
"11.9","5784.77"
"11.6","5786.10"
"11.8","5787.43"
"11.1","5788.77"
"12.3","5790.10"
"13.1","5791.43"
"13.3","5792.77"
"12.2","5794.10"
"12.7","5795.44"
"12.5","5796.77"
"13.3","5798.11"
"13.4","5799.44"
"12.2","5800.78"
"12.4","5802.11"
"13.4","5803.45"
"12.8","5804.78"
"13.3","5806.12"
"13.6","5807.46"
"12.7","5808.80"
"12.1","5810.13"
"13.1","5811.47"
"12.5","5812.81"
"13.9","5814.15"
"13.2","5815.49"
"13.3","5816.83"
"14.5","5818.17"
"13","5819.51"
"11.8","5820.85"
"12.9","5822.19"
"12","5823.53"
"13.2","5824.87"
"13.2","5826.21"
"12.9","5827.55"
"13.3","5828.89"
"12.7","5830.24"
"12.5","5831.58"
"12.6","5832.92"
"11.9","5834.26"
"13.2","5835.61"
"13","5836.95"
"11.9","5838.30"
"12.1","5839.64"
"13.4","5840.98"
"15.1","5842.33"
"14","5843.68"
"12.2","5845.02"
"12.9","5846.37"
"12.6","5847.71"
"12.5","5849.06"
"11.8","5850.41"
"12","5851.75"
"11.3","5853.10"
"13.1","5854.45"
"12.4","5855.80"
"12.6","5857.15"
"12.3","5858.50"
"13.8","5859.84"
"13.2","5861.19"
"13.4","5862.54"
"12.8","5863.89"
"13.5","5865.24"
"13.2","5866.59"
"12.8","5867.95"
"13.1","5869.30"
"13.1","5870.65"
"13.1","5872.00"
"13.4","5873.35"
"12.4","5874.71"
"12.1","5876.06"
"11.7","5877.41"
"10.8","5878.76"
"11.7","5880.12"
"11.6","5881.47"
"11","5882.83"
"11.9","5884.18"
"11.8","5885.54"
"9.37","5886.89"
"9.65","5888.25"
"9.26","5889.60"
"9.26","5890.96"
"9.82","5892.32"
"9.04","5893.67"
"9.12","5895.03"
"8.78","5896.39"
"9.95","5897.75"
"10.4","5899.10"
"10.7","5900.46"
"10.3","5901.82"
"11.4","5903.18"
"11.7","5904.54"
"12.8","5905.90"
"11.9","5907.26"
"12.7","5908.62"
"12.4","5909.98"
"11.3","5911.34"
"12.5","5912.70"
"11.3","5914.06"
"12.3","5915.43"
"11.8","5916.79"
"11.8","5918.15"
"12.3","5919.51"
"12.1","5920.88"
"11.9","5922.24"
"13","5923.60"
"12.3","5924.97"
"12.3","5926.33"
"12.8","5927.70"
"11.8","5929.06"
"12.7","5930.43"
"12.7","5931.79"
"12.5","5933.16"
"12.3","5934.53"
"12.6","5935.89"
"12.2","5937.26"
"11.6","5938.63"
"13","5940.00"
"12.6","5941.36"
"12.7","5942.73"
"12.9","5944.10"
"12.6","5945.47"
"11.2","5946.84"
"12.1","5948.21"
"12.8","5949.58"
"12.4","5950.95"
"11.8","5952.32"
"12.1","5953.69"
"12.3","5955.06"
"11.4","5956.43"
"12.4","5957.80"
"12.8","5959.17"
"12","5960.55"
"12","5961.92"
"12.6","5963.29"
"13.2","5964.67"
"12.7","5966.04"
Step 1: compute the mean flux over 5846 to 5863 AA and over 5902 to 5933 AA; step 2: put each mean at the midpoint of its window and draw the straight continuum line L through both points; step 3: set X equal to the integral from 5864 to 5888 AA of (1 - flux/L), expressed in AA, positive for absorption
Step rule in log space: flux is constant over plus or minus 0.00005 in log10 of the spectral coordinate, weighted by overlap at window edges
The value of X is 0.6 AA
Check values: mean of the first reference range 12.6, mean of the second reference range 12.1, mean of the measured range 12.1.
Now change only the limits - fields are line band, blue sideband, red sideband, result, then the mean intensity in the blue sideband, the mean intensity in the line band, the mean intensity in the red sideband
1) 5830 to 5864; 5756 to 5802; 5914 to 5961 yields -1.3 AA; 12.3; 12.7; 12.3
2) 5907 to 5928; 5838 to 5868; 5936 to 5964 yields 0.5 AA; 12.8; 12.2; 12.3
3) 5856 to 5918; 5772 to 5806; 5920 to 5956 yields 3.6 AA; 12.3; 11.6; 12.3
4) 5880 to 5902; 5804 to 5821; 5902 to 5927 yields 3.8 AA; 13.1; 10.2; 12.1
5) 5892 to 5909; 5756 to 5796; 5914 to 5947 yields 2.3 AA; 12.2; 10.6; 12.3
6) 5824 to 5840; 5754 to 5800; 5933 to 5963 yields -0.5 AA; 12.3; 12.7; 12.3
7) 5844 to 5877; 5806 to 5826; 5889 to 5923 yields -1.9 AA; 13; 12.7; 11.1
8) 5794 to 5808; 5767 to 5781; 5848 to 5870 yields -0.7 AA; 12.1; 12.9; 12.7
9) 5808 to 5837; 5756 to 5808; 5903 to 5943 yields -1.3 AA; 12.4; 12.9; 12.2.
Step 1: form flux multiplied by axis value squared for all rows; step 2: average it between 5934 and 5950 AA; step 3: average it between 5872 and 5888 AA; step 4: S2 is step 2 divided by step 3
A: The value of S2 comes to 1.09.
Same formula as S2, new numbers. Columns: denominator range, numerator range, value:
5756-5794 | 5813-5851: 1.08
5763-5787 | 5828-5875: 1.09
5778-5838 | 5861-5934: 0.95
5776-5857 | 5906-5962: 1.01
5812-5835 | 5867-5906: 0.88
